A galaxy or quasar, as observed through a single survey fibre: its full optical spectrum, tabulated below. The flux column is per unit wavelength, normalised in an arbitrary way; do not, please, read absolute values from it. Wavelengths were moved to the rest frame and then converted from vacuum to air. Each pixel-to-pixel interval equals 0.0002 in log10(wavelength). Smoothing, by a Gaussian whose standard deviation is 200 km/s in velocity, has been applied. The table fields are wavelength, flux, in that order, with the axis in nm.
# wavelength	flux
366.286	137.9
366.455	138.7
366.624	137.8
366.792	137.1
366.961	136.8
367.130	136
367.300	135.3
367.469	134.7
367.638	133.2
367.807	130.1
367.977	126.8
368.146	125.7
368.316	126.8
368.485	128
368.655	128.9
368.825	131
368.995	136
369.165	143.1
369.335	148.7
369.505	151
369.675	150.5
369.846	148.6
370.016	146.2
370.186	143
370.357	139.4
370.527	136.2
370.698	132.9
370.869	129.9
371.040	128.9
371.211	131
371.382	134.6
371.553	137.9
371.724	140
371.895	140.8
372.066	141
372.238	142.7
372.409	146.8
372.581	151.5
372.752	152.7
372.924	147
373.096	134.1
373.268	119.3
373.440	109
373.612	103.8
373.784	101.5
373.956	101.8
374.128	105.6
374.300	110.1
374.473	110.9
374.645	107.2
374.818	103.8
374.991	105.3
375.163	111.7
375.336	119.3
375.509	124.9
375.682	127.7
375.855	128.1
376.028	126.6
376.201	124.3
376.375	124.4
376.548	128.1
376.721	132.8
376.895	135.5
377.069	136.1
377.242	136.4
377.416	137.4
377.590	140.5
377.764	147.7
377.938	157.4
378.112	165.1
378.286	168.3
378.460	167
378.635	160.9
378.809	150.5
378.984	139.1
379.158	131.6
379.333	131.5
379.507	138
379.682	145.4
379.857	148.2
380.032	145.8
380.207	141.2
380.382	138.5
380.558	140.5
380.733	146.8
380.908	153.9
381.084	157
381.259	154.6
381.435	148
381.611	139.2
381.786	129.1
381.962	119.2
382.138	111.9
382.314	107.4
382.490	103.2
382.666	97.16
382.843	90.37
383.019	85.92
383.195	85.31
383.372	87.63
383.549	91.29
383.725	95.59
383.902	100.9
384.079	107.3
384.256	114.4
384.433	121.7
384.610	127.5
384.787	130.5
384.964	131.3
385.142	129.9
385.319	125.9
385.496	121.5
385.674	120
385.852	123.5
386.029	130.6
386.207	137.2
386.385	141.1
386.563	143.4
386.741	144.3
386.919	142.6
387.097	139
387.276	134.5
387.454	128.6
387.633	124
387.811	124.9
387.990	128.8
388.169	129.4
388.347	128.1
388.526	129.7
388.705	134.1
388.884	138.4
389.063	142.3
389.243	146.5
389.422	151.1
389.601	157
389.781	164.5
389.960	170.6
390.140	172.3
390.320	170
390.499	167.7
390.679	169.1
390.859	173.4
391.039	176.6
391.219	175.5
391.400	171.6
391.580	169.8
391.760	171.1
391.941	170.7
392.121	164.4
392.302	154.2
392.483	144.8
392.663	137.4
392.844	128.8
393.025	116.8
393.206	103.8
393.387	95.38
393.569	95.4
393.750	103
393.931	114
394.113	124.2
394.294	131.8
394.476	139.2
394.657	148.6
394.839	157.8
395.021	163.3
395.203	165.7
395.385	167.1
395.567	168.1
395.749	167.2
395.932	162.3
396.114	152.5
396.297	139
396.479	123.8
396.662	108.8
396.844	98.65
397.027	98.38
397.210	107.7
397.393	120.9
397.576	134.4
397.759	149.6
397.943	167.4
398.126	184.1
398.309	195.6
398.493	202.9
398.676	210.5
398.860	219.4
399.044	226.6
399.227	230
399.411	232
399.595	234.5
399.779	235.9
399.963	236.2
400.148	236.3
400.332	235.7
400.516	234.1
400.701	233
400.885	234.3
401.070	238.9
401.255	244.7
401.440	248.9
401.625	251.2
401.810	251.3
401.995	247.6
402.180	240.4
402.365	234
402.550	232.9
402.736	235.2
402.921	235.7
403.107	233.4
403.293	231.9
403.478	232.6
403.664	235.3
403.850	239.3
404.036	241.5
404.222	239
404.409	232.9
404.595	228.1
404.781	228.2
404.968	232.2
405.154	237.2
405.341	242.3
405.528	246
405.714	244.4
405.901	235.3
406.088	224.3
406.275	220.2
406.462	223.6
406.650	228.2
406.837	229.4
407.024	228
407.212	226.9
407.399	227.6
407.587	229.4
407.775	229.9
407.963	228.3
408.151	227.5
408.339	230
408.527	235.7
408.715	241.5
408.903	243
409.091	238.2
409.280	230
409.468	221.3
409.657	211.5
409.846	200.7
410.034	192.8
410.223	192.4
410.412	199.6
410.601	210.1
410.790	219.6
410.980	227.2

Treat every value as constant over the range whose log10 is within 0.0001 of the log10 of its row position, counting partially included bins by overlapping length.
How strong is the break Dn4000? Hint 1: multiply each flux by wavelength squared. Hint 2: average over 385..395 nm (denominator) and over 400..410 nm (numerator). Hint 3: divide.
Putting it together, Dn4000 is 1.8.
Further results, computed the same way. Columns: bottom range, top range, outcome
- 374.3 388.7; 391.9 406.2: 1.63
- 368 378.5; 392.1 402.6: 1.52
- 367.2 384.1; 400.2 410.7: 2.07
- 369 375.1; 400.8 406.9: 2.13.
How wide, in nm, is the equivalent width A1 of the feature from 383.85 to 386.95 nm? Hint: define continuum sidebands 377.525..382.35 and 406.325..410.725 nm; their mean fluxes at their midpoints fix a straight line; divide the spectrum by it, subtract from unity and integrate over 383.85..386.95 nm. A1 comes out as 0.62 nm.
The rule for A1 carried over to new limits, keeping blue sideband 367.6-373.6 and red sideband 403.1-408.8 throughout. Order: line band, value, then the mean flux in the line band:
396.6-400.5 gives 0.50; 186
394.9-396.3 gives 0.29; 162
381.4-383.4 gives 0.71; 108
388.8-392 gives 0.44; 164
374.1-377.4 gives 0.64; 122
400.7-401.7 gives -0.10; 242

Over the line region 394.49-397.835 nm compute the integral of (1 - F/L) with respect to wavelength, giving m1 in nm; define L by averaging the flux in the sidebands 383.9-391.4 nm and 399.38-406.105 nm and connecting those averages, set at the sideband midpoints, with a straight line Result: 0.92 nm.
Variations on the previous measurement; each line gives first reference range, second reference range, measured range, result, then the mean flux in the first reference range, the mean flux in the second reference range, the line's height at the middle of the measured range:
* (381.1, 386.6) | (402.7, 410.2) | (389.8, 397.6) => 0.98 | 118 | 230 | 167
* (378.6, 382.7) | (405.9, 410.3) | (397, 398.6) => 0.32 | 137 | 225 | 192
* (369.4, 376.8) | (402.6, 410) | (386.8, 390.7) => 0.71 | 129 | 231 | 177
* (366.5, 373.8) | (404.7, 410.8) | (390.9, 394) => 0.78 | 136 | 226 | 189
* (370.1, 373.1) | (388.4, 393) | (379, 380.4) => 0.07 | 140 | 157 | 147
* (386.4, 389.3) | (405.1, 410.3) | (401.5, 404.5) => -0.48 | 135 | 227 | 205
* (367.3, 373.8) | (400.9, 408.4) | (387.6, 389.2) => 0.48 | 135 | 235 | 187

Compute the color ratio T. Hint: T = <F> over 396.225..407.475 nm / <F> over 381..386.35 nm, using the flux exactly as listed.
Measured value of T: 1.8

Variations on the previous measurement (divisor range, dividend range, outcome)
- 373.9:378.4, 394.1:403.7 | 1.52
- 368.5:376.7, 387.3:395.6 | 1.12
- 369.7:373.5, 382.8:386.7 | 0.84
